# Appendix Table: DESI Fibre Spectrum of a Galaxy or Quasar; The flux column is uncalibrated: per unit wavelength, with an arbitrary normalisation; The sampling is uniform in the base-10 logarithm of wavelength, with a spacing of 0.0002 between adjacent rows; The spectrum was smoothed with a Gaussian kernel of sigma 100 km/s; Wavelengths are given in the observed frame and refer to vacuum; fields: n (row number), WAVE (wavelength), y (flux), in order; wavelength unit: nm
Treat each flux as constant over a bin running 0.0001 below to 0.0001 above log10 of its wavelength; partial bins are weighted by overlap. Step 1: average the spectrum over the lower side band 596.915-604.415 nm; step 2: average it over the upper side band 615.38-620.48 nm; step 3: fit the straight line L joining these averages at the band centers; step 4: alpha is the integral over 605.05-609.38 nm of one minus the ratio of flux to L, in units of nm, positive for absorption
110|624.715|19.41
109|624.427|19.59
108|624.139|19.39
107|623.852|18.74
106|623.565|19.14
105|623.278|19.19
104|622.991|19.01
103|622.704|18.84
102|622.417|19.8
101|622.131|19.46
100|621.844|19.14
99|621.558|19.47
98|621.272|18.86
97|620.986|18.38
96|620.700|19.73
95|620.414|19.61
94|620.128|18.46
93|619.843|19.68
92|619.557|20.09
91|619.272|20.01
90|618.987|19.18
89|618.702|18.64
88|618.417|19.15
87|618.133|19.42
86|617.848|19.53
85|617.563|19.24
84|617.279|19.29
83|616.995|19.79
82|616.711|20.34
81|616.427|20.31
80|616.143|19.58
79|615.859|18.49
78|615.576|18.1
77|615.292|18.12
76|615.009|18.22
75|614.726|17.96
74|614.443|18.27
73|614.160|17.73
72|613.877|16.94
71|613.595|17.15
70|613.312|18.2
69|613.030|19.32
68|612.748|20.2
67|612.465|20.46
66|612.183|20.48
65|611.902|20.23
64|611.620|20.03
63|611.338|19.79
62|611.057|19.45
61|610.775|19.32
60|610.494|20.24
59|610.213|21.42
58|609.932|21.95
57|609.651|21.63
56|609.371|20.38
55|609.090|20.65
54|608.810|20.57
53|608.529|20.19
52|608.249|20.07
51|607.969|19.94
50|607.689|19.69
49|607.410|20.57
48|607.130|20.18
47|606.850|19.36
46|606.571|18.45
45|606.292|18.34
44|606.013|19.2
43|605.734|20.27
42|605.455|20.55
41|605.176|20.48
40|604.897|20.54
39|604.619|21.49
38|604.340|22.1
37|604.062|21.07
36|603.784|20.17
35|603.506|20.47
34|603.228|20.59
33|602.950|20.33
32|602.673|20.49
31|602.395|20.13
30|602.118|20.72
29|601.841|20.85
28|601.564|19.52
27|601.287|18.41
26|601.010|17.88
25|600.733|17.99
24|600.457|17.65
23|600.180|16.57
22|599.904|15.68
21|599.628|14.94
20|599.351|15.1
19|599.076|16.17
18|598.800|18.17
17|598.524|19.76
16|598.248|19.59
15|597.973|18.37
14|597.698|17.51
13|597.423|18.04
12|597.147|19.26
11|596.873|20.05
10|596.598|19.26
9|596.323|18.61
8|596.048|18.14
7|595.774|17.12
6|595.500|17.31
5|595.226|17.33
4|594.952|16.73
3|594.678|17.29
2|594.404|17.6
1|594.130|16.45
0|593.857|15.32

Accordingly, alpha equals -0.21 nm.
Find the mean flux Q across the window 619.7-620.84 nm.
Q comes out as 19.4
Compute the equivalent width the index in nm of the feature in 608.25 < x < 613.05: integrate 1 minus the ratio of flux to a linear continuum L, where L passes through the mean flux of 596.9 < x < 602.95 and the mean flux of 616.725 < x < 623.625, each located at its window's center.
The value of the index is -0.393 nm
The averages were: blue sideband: 18.3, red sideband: 19.3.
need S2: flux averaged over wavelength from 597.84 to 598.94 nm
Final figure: 19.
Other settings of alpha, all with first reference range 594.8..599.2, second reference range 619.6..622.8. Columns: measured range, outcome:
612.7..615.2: 0.105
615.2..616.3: 0.023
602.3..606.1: -0.423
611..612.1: -0.064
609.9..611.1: -0.104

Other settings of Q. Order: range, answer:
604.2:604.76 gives 21.8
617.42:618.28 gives 19.4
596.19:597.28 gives 19.3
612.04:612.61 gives 20.5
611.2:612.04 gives 20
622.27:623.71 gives 19.2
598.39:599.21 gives 18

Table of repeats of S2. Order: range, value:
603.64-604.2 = 20.6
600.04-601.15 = 17.5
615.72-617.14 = 19.7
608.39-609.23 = 20.5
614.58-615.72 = 18.1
